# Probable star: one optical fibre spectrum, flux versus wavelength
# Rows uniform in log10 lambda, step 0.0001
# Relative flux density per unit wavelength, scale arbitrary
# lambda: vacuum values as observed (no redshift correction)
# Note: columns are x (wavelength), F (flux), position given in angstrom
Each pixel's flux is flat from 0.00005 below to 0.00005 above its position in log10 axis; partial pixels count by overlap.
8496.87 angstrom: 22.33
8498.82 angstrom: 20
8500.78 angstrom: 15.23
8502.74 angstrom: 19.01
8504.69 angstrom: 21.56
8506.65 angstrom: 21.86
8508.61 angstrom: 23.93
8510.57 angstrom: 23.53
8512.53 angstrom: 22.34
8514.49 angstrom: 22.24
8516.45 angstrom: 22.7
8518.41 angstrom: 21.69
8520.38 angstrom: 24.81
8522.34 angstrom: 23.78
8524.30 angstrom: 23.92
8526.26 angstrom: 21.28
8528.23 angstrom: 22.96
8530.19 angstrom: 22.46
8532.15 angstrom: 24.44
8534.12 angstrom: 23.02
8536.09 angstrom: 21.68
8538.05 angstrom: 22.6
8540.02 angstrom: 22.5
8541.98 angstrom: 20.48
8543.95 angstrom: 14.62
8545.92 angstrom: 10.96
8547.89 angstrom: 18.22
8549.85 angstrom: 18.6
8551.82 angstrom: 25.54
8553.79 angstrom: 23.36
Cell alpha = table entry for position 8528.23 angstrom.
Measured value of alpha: 22.96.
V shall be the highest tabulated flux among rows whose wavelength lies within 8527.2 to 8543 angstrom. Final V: 24.44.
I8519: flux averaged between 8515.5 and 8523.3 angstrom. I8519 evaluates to 23.2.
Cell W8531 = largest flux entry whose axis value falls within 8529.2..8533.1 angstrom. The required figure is 24.44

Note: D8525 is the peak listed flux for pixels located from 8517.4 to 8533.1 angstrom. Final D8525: 24.81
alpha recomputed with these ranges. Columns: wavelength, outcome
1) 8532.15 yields 24.44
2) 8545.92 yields 10.96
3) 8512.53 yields 22.34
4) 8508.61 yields 23.93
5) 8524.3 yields 23.92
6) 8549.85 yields 18.6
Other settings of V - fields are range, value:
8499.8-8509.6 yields 23.93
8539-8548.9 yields 22.5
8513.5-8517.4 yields 22.7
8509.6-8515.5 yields 23.53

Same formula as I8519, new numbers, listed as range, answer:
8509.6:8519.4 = 22.5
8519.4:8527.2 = 23.5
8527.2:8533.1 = 23.3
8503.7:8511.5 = 22.7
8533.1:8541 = 22.4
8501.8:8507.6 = 20.8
